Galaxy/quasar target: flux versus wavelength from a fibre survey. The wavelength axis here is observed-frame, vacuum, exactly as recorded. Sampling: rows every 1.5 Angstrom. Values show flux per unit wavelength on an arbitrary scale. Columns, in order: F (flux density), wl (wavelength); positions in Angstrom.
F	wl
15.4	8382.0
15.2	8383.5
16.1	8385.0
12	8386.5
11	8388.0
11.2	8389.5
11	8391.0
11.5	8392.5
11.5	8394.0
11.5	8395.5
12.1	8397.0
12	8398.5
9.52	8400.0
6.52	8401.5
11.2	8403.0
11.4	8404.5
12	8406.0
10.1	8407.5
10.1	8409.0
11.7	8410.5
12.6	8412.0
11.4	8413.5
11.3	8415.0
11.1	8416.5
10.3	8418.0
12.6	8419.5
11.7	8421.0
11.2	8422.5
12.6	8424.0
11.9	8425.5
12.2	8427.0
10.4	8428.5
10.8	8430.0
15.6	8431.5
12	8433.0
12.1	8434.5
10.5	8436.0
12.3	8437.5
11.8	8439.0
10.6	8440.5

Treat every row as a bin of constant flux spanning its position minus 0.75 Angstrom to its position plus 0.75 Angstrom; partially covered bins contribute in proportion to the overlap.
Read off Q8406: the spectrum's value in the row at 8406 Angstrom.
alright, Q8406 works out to 12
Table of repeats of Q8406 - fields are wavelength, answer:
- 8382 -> 15.4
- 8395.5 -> 11.5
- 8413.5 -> 11.4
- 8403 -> 11.2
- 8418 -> 10.3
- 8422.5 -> 11.2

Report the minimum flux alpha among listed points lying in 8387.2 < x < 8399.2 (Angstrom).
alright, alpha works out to 11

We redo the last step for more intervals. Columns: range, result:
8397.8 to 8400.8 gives 9.52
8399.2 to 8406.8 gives 6.52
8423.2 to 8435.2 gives 10.4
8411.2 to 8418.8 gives 10.3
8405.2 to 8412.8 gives 10.1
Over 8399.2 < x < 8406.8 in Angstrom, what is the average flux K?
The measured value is 10.1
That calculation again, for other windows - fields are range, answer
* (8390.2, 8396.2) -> 11.4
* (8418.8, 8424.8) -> 12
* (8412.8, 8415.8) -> 11.3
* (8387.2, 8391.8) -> 11.1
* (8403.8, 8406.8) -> 11.7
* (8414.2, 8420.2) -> 11.3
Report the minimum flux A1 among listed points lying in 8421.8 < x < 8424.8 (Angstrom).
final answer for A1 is 11.2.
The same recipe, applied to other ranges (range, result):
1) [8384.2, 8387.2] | 12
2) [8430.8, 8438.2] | 10.5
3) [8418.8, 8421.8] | 11.7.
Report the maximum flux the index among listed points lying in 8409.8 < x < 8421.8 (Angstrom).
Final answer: 12.6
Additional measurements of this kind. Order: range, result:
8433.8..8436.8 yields 12.1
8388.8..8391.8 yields 11.2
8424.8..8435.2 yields 15.6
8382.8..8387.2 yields 16.1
